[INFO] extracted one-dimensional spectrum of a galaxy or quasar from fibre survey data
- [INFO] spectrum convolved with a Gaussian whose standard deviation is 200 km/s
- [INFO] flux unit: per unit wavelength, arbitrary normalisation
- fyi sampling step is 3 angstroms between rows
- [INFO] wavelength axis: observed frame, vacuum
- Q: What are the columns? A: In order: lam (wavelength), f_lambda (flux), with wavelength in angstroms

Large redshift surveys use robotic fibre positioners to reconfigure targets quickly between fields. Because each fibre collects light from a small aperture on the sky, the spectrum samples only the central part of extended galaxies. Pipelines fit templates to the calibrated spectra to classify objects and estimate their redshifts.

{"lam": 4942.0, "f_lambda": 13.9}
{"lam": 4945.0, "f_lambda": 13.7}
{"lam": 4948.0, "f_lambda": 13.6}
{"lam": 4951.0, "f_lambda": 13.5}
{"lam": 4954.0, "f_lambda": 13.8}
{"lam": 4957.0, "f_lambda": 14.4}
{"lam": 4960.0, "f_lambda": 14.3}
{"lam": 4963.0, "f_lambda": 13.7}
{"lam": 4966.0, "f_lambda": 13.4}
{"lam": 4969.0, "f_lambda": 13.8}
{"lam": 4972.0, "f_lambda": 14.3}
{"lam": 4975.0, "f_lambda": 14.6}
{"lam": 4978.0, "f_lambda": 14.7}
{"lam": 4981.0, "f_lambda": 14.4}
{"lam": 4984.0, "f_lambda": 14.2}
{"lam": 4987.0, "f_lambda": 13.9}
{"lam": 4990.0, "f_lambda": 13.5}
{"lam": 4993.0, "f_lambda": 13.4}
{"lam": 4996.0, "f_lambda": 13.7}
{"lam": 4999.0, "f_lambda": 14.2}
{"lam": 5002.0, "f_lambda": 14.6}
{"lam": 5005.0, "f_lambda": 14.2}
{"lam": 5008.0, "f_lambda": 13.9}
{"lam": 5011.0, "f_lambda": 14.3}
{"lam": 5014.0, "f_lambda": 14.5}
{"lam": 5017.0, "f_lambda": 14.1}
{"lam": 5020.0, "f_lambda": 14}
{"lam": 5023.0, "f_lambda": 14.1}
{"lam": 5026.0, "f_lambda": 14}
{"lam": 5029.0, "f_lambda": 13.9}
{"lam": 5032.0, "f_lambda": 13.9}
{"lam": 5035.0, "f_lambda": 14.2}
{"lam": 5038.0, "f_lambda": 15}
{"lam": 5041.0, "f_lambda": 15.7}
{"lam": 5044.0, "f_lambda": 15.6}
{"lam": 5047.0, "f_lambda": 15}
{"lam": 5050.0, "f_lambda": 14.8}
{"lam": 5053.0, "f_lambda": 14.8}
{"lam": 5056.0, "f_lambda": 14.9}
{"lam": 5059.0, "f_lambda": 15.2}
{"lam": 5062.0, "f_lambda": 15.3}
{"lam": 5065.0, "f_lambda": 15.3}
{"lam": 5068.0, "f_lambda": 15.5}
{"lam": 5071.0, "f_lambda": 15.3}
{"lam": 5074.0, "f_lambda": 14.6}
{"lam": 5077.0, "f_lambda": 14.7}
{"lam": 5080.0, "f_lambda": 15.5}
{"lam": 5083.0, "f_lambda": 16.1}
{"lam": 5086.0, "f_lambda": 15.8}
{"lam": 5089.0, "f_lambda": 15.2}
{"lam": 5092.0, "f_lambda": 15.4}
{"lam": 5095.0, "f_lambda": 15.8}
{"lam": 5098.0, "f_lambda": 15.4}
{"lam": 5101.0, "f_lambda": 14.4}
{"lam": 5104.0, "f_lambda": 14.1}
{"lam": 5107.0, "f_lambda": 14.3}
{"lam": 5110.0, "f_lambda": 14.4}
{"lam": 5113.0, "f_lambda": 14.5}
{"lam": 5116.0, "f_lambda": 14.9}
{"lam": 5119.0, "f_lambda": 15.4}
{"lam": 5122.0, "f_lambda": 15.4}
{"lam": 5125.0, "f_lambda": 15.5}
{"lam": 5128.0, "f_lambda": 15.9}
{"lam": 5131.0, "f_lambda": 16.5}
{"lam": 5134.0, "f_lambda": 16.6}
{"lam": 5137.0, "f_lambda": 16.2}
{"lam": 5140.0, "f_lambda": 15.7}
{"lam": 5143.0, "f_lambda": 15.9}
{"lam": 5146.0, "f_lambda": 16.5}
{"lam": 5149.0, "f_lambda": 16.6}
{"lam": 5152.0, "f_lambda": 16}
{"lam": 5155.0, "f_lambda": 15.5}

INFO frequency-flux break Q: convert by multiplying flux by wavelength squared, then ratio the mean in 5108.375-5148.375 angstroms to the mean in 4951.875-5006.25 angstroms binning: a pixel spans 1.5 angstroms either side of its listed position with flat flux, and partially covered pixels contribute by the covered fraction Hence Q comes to 1.2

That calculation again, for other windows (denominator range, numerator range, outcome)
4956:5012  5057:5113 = 1.12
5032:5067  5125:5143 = 1.11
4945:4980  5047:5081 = 1.12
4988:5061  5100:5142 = 1.10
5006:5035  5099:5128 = 1.09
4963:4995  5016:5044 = 1.05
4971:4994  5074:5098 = 1.14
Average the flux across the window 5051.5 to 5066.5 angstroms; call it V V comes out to 15.1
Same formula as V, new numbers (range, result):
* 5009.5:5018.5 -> 14.3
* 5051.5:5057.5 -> 14.9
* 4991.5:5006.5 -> 14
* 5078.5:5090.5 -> 15.7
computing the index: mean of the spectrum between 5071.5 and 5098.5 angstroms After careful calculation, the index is 15.4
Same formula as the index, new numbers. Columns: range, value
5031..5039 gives 14.4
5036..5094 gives 15.2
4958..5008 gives 14.1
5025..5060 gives 14.8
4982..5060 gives 14.4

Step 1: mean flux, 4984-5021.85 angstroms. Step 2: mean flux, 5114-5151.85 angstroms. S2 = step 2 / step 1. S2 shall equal 1.13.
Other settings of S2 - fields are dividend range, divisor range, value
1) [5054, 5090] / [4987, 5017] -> 1.09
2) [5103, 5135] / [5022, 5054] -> 1.04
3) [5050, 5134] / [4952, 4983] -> 1.08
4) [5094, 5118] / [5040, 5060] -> 0.97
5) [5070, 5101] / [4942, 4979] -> 1.10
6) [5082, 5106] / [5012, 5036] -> 1.08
